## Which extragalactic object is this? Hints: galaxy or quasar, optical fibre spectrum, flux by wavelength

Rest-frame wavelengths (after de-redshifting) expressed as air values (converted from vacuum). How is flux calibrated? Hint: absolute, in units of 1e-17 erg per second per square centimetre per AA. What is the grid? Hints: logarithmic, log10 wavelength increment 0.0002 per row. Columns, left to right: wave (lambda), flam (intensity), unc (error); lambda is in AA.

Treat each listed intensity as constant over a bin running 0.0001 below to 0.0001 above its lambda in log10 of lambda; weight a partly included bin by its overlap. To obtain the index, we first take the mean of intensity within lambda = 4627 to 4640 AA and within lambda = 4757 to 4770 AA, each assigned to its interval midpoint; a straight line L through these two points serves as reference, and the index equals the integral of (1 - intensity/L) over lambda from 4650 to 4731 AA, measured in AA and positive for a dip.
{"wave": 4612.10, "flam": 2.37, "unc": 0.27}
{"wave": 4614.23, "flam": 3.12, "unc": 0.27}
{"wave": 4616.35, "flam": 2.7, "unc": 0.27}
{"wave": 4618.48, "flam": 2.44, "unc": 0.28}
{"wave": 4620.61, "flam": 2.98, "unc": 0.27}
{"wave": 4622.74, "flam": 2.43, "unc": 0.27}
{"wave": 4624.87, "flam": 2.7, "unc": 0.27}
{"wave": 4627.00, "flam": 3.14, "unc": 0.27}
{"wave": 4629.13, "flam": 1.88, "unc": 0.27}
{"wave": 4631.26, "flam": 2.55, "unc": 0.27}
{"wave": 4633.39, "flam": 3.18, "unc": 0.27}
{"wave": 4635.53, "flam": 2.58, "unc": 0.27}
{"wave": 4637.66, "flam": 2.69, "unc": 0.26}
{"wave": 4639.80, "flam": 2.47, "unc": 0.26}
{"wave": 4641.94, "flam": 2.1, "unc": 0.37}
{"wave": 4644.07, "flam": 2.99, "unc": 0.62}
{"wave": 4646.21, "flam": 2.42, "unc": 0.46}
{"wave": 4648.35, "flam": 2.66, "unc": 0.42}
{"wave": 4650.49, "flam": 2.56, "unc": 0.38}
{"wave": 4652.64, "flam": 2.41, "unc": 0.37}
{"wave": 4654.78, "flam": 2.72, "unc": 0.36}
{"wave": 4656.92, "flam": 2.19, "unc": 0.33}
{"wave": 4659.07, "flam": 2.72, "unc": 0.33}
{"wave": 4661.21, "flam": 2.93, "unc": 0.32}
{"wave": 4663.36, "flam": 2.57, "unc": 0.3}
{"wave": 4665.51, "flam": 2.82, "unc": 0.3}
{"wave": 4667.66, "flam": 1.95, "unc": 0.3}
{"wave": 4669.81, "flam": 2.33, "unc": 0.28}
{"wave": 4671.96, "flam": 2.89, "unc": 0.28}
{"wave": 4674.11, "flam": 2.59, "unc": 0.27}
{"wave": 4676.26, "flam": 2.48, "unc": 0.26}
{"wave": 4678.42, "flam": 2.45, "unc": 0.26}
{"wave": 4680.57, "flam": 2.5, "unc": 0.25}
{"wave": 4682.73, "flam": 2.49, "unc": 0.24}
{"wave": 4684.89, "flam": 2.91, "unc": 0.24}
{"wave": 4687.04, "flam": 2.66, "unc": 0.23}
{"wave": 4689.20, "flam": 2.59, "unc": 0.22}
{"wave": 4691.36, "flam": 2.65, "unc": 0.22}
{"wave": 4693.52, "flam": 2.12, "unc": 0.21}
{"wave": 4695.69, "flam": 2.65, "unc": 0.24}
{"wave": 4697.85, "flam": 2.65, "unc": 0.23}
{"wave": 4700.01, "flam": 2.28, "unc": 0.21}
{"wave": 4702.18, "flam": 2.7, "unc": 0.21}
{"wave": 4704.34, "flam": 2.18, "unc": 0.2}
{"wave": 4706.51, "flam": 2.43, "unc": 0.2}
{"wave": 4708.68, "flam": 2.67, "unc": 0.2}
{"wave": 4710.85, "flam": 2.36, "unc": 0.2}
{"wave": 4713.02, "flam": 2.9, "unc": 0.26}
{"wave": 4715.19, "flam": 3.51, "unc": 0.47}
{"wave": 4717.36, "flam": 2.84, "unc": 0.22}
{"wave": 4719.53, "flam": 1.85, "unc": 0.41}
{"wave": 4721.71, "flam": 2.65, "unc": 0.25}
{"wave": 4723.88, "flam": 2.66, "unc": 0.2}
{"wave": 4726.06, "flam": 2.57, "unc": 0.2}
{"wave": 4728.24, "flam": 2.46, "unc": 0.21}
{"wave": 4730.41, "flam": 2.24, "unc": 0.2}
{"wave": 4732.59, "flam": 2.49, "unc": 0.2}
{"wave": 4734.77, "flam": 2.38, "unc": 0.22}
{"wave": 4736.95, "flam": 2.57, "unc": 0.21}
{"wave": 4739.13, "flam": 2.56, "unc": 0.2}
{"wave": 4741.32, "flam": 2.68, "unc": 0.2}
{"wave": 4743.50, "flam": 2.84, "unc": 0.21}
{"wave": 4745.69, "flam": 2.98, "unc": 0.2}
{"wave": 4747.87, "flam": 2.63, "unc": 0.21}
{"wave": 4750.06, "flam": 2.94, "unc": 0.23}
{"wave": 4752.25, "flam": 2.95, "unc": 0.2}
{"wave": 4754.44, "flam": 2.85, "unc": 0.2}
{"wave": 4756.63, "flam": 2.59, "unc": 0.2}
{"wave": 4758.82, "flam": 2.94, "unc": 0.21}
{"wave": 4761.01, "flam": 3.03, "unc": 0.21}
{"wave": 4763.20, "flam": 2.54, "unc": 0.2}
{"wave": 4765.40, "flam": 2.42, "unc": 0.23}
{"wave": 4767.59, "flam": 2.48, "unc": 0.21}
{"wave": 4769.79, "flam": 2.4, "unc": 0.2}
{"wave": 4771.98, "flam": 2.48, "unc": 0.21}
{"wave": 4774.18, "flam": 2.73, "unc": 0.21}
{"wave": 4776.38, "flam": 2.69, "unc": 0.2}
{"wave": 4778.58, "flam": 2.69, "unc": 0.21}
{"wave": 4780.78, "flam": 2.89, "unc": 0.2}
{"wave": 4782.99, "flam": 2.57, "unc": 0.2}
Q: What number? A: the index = 2.2 AA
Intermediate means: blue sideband 2.61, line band 2.56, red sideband 2.65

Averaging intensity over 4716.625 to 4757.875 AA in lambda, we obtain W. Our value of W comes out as 2.62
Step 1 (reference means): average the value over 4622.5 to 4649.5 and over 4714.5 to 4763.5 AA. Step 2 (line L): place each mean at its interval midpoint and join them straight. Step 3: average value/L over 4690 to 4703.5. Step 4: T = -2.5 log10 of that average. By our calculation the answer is 0.061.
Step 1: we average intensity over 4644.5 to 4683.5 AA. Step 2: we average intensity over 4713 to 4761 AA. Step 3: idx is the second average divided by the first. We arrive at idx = 1.06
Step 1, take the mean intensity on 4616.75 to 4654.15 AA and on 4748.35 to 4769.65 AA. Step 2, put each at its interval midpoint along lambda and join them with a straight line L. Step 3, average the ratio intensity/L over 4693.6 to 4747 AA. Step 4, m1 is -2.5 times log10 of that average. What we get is 0.05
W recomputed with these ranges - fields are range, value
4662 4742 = 2.55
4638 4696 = 2.55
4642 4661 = 2.57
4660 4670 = 2.54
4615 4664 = 2.61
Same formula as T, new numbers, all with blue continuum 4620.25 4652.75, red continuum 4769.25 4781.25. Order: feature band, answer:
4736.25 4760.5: -0.06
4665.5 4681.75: 0.06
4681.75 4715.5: 0.01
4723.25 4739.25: 0.06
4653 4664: 0.00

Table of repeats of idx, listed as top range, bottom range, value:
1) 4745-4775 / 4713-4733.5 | 1.04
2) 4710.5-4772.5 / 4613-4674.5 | 1.02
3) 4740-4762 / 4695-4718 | 1.07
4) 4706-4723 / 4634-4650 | 1.03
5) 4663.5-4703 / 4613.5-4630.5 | 0.95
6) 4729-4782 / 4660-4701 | 1.04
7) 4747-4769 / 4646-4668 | 1.07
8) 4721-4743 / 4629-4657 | 0.99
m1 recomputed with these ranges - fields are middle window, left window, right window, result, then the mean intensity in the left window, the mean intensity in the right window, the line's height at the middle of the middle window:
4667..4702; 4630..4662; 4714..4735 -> 0.03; 2.6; 2.57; 2.59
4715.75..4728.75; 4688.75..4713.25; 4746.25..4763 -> 0.04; 2.5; 2.84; 2.63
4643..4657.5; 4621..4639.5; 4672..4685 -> 0.02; 2.65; 2.57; 2.62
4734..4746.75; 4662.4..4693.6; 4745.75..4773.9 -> 0.00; 2.55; 2.7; 2.66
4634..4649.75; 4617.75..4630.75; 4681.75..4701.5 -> 0.00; 2.6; 2.56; 2.59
